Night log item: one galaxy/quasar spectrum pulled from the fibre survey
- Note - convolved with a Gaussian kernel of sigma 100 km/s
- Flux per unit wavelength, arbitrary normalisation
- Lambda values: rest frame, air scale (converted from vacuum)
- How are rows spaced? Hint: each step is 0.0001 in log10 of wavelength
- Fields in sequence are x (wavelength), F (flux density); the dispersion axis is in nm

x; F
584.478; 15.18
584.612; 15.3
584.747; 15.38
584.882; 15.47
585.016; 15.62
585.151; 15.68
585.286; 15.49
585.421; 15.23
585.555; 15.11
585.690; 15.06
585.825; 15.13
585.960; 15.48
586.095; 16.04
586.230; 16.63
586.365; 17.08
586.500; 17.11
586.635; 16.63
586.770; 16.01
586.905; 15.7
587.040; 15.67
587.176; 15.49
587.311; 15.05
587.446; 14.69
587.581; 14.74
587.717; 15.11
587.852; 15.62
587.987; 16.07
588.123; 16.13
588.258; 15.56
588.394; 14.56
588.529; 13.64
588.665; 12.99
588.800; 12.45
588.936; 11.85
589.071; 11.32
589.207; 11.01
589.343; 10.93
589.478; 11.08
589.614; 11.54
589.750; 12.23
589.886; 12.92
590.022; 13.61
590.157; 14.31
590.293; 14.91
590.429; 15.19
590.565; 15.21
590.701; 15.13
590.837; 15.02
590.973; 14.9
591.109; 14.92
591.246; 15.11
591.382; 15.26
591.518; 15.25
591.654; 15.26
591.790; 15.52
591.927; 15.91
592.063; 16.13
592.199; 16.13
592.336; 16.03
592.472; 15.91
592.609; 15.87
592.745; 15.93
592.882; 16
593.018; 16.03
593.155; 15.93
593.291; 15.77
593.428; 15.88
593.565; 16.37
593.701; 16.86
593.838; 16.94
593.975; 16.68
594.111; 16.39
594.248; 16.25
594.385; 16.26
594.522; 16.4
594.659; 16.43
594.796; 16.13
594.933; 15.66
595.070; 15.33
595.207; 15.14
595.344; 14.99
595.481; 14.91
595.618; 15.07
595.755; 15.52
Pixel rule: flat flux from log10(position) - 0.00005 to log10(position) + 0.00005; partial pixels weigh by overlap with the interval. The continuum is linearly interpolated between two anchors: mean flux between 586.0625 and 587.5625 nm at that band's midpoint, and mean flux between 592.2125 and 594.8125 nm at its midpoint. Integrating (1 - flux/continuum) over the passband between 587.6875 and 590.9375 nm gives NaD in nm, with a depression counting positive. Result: 0.48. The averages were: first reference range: 16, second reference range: 16.2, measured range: 13.7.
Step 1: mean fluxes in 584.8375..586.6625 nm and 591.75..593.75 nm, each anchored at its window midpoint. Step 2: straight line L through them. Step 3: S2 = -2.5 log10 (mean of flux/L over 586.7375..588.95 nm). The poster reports 0.07 mag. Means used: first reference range 15.8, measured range 14.8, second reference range 16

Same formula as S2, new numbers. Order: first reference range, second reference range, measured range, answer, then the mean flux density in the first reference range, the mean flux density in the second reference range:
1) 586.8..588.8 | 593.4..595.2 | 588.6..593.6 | 0.09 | 15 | 16.2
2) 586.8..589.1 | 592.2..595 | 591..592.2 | 0.01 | 14.6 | 16.2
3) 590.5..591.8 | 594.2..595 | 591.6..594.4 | -0.03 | 15.1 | 16.2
